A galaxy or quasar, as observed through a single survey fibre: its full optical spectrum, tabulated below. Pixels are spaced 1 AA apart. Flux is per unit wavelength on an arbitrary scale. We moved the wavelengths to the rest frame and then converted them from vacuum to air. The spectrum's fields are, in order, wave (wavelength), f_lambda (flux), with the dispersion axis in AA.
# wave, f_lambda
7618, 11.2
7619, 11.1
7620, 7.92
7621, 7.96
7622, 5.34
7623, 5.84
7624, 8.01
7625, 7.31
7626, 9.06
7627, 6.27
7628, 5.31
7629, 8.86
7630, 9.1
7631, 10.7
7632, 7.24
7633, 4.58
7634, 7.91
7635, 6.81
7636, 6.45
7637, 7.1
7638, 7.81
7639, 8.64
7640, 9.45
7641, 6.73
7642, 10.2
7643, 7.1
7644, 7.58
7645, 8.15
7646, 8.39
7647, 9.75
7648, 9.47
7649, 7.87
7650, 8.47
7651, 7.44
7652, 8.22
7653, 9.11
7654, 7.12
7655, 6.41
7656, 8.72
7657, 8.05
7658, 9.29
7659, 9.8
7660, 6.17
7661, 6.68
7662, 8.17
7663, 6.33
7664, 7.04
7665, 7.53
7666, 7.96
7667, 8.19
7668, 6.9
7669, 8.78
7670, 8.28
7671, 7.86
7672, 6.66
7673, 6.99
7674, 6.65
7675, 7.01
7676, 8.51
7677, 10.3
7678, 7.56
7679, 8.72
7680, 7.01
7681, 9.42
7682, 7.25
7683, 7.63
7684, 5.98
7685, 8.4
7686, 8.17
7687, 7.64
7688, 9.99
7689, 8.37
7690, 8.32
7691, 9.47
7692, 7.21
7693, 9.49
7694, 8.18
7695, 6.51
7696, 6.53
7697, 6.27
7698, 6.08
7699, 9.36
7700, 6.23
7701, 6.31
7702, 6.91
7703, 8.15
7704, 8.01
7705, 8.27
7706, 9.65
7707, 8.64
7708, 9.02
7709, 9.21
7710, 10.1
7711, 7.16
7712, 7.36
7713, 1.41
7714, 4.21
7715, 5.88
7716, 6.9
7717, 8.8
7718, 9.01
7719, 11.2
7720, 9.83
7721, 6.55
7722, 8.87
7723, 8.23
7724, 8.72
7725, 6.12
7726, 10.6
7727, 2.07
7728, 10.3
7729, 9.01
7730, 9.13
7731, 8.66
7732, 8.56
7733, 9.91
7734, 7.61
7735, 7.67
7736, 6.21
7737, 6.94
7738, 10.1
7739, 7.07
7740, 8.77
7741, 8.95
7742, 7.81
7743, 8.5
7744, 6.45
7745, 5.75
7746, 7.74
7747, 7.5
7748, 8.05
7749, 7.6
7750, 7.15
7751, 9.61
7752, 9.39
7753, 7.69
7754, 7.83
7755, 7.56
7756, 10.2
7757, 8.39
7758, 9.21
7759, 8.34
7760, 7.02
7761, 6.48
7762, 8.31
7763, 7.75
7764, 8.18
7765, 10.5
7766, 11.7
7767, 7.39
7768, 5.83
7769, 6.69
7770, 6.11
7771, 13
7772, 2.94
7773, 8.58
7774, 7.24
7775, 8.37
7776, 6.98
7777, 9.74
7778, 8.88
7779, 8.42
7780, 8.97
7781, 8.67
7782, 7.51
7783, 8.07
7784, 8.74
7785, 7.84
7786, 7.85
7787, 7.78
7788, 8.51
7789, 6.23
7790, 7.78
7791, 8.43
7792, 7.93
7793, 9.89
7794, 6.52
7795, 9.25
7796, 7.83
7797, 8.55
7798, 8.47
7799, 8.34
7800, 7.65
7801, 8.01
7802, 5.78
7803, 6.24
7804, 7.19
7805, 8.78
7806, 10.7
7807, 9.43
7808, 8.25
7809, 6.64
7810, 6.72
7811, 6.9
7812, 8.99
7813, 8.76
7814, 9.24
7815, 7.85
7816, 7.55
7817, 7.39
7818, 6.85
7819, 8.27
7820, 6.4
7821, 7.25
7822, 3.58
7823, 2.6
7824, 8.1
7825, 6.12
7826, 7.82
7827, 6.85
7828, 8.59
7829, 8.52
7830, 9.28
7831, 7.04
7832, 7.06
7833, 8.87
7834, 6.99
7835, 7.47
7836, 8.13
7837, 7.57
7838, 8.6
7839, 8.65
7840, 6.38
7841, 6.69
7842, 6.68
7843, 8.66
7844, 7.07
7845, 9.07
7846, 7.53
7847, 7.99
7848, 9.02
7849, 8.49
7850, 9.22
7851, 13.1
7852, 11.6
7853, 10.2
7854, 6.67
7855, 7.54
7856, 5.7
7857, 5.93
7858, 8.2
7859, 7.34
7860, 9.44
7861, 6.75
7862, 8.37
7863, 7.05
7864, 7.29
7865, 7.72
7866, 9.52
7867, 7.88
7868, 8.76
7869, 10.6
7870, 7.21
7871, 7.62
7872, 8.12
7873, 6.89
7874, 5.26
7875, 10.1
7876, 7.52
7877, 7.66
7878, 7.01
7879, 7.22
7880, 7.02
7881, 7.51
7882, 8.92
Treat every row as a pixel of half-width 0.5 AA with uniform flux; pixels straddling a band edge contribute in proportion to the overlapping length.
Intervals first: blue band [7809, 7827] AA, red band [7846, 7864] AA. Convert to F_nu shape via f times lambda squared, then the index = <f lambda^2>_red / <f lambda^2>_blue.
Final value 1.2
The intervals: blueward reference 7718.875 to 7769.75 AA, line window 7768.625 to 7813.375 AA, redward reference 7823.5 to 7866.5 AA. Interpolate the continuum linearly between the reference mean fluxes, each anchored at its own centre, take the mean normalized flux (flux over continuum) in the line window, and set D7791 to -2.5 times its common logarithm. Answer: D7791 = 0.01 mag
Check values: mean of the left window 8.12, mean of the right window 8.02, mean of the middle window 8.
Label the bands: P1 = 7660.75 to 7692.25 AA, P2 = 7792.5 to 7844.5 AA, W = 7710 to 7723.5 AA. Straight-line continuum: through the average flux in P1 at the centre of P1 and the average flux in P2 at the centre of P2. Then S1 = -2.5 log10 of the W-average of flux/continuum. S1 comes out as 0.05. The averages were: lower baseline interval 7.86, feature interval 7.44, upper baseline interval 7.63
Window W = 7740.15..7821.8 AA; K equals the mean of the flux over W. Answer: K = 7.98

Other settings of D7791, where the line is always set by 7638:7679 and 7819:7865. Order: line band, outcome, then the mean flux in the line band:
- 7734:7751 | 0.02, 7.7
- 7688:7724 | 0.02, 7.81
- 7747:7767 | -0.08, 8.42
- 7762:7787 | -0.05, 8.16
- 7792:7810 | -0.04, 8.05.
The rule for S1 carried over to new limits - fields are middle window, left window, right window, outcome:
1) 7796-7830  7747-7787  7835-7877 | 0.08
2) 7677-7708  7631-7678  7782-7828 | -0.02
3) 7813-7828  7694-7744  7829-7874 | 0.15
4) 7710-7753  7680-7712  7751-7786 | 0.04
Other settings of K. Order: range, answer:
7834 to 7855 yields 8.38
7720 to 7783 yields 8.08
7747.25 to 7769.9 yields 8.18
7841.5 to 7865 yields 8.2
